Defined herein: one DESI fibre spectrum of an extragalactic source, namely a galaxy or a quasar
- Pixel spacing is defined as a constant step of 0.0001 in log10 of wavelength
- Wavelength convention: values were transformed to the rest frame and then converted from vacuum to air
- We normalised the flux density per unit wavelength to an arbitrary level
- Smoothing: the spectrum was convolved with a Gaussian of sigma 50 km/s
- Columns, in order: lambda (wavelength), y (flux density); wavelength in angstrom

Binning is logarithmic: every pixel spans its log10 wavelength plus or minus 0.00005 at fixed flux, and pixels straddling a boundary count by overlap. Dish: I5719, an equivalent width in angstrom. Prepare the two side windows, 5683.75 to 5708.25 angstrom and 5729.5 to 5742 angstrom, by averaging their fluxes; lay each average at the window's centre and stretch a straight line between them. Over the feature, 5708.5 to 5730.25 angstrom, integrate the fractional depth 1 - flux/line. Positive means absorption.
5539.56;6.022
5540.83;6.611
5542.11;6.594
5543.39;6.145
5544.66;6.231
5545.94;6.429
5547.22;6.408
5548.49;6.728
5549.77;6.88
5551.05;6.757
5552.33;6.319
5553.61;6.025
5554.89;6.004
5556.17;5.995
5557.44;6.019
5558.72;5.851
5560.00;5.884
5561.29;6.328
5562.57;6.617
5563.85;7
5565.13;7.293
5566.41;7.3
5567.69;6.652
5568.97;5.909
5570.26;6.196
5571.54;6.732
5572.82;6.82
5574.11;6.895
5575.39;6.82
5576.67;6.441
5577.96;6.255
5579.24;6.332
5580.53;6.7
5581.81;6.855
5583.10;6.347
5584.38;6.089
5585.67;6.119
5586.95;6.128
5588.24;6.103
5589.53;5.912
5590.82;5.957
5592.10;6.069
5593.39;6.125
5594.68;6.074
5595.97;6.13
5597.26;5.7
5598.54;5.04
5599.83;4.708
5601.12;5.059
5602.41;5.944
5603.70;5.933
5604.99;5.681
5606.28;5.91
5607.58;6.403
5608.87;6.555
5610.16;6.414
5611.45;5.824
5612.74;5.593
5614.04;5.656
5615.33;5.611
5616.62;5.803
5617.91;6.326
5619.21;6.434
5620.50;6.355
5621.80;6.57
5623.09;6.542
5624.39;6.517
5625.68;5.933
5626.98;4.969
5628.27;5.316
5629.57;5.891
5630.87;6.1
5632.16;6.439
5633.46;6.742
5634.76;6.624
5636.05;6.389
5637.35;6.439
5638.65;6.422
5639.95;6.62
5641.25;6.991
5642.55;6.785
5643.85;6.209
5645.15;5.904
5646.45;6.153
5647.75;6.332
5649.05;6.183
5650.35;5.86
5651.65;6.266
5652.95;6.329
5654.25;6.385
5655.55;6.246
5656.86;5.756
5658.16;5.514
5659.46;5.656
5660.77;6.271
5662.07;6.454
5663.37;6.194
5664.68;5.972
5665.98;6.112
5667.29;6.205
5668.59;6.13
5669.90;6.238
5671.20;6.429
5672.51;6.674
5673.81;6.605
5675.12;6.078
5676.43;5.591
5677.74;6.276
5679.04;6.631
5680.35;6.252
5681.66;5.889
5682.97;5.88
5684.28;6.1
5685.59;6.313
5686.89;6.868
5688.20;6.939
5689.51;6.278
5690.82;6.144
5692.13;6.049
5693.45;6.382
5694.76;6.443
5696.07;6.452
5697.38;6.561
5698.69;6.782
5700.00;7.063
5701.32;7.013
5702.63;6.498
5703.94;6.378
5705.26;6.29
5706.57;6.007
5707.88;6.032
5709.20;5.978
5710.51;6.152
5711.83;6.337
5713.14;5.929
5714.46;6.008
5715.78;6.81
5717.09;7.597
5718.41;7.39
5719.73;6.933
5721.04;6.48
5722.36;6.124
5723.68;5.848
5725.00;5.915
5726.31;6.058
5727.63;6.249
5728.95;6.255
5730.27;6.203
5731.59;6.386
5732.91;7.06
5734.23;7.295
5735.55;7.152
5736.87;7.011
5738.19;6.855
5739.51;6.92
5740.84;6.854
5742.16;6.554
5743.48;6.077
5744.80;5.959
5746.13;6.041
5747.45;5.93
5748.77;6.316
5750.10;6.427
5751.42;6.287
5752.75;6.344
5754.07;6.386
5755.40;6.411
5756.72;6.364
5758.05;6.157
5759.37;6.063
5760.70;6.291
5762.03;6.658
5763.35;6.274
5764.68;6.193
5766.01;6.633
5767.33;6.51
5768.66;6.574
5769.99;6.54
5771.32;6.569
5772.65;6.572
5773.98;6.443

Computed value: 1.01 angstrom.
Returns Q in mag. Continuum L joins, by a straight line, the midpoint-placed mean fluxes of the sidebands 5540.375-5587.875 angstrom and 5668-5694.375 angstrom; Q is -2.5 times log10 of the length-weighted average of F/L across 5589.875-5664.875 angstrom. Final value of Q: 0.05 mag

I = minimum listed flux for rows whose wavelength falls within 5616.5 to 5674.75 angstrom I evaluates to 4.969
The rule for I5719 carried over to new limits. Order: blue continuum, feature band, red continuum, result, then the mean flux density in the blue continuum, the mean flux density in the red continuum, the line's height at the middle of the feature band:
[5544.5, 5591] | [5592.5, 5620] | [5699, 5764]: 2.4 angstrom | 6.42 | 6.44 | 6.43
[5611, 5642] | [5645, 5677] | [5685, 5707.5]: 0.9 angstrom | 6.17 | 6.5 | 6.33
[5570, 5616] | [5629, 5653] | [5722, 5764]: -0.6 angstrom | 6.09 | 6.4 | 6.19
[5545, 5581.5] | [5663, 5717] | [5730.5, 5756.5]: 1.6 angstrom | 6.49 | 6.53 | 6.52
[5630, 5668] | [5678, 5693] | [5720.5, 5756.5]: 0.0 angstrom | 6.26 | 6.42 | 6.32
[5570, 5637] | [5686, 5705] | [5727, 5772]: -0.6 angstrom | 6.12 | 6.46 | 6.34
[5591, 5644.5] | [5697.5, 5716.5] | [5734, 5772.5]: -0.2 angstrom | 6.07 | 6.46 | 6.33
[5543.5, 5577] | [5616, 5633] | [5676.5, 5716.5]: 0.8 angstrom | 6.48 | 6.35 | 6.42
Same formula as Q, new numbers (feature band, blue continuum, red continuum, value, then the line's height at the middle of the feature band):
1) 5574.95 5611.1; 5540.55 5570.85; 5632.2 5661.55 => 0.053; 6.36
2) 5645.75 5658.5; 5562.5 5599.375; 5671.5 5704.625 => 0.047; 6.39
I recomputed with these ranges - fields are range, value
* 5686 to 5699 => 6.049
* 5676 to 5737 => 5.591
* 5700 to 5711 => 5.978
